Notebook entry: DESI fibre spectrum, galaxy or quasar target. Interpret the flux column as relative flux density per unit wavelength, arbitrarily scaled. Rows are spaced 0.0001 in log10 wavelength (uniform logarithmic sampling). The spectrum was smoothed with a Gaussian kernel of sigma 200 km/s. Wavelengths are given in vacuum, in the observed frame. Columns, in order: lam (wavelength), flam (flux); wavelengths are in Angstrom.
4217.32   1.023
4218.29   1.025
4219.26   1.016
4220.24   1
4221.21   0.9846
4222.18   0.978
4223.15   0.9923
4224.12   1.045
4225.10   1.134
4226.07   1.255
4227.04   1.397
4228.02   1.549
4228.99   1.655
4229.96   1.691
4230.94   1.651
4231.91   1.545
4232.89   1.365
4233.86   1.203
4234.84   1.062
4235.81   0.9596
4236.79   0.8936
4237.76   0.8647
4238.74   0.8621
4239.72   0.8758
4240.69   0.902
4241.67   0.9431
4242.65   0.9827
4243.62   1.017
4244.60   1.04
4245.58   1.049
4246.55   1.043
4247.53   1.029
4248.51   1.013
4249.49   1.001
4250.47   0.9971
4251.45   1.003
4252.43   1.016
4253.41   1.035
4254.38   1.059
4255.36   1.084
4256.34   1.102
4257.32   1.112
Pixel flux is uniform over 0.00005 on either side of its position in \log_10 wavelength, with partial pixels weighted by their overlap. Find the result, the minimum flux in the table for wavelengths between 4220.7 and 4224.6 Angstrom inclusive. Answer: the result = 0.978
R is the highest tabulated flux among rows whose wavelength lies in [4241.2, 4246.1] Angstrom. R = 1.049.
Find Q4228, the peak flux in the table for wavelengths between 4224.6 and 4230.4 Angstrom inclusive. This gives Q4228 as 1.691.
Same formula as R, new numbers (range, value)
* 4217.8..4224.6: 1.045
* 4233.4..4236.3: 1.203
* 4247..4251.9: 1.029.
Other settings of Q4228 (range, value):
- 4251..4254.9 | 1.059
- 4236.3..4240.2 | 0.8936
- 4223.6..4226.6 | 1.255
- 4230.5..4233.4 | 1.651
